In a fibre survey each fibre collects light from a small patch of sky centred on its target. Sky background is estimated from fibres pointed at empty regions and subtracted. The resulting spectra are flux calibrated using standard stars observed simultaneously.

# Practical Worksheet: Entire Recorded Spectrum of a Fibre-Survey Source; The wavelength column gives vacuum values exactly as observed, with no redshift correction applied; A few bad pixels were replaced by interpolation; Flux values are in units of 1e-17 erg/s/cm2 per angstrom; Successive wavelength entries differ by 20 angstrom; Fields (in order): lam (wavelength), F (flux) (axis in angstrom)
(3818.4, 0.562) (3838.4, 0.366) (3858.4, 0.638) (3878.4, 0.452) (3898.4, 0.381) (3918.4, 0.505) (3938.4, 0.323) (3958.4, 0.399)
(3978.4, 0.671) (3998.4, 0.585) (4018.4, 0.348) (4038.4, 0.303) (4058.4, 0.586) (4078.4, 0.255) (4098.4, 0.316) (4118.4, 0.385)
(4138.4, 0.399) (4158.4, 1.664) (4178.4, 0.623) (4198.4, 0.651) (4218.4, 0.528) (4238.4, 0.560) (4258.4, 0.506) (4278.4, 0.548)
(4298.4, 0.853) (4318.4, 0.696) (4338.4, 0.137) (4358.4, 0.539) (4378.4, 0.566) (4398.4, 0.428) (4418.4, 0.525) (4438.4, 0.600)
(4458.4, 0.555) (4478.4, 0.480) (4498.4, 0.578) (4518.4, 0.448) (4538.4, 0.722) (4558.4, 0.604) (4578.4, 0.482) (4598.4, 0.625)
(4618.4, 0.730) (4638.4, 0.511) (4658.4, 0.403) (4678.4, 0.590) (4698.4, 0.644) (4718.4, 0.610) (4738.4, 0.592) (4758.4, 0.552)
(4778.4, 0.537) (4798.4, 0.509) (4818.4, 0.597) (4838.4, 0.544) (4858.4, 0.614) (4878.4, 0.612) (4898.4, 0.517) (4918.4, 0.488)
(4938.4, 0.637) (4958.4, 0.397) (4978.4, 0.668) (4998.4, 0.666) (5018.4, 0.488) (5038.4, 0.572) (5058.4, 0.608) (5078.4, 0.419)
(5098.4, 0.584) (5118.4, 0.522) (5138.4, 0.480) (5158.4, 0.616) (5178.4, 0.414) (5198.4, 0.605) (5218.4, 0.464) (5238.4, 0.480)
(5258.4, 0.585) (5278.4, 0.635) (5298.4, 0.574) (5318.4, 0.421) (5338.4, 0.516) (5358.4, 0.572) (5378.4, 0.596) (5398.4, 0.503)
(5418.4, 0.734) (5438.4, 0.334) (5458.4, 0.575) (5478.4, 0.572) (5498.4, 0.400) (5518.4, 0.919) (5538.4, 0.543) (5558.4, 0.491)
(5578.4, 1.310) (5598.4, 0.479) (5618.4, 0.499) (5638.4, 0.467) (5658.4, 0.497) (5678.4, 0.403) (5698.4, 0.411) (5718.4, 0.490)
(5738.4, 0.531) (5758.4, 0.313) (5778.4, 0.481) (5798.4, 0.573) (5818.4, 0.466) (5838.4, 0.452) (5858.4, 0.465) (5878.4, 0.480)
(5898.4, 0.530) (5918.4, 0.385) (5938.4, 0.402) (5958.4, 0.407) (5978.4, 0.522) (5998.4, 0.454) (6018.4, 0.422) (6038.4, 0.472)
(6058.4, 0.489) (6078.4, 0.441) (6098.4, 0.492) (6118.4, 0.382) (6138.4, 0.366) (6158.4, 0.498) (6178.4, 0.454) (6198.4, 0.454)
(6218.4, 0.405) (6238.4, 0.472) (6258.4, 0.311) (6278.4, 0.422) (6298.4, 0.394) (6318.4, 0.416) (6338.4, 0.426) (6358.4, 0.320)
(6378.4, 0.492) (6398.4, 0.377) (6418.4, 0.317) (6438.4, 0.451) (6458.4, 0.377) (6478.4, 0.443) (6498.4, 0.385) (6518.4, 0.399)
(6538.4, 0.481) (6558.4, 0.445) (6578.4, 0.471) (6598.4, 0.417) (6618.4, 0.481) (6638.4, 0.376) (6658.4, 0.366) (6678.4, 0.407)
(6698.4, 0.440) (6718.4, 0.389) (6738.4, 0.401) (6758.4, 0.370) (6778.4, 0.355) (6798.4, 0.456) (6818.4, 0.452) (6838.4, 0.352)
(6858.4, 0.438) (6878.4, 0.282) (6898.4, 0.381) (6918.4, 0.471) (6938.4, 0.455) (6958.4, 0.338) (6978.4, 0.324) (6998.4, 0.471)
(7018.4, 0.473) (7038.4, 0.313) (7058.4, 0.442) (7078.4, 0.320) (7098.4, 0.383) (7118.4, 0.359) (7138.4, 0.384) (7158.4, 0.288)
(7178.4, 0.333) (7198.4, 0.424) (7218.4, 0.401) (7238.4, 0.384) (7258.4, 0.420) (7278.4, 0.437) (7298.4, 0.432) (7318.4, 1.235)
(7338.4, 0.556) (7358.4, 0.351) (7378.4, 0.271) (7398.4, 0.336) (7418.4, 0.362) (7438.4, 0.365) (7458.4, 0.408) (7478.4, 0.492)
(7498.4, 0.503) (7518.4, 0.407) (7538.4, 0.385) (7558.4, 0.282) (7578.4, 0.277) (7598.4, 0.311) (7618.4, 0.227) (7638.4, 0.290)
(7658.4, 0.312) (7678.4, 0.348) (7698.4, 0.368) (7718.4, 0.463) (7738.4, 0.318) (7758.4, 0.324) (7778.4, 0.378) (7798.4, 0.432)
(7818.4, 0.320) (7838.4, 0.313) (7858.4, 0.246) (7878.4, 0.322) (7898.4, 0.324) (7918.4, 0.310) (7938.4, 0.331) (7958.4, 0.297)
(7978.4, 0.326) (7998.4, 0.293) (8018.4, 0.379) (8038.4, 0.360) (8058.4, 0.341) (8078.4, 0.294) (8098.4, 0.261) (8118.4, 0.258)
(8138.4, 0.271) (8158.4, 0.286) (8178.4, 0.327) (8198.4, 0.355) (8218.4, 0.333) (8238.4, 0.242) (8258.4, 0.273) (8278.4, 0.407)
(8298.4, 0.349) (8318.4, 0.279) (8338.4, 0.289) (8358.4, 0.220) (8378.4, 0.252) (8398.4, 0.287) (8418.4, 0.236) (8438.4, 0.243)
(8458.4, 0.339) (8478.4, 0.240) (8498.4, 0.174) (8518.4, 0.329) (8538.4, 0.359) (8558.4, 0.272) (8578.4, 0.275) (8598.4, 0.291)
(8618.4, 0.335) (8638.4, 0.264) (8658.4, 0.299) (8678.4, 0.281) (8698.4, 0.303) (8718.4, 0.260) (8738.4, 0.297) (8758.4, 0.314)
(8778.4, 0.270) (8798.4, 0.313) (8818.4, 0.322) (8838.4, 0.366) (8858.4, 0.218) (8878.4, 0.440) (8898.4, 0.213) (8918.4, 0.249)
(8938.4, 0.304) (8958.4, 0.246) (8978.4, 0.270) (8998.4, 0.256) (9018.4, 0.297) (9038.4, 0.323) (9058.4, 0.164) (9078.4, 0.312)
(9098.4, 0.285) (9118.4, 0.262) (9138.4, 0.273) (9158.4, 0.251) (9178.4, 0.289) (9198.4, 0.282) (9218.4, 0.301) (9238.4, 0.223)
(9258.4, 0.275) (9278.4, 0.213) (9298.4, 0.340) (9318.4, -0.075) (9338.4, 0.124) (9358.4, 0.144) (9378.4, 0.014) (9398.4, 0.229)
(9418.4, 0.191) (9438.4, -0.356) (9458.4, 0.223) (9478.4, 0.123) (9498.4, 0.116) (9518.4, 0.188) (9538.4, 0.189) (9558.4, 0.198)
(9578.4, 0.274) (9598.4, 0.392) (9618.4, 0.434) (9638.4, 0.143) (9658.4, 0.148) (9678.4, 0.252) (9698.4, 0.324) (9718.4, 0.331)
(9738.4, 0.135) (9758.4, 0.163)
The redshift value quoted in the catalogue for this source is 0.11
